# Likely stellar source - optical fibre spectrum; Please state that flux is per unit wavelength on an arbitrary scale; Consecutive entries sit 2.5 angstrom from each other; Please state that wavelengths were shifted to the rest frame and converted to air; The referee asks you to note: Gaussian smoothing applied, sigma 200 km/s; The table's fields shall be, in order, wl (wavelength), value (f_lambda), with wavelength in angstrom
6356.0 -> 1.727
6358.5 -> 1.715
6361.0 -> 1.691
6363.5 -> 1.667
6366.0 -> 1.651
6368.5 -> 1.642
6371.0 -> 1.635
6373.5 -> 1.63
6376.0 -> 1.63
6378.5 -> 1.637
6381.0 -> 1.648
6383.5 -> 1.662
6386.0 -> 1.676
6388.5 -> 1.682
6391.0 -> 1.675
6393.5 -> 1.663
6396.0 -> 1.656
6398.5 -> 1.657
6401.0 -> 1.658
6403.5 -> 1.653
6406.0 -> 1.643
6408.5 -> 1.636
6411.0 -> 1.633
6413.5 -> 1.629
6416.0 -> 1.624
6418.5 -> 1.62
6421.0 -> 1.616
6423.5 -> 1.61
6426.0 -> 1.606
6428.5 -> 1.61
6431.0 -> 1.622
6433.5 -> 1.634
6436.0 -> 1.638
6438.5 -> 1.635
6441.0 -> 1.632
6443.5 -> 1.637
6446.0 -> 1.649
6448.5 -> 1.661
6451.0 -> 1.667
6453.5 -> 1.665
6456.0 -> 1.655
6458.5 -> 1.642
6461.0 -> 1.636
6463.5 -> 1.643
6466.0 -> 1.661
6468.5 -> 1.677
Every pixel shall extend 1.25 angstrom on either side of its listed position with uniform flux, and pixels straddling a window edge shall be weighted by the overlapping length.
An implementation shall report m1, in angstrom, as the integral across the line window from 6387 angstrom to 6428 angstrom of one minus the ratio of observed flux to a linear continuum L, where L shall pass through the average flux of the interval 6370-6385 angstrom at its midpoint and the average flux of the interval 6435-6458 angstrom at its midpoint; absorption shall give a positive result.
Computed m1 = 0.1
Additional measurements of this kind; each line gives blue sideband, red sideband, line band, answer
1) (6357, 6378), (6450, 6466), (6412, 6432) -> 0.4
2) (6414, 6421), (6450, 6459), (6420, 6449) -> 0.2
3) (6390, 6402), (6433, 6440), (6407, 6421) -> 0.2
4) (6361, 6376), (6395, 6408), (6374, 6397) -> -0.1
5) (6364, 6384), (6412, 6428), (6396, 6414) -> -0.2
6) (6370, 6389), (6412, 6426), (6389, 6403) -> -0.2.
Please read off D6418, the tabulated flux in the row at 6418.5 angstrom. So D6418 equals 1.62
